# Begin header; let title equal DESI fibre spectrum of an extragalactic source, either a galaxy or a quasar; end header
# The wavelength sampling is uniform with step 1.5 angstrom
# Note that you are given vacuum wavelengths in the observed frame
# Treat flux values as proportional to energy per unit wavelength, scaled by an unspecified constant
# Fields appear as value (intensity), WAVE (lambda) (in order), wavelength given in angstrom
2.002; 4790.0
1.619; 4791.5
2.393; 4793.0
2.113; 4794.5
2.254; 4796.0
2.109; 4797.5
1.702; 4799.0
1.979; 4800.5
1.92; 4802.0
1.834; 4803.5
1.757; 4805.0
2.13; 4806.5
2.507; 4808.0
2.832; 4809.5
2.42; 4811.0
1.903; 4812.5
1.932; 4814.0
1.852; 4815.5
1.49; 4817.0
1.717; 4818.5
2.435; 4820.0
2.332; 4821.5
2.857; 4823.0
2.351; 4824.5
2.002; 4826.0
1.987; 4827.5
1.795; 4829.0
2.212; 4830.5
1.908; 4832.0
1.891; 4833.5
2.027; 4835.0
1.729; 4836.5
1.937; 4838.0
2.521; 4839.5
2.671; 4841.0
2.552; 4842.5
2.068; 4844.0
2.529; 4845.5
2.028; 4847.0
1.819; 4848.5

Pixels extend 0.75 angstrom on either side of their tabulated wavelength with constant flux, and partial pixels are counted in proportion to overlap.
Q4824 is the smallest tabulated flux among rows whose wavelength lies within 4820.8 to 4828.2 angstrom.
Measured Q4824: 1.987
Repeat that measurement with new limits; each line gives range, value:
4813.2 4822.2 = 1.49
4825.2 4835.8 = 1.795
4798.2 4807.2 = 1.702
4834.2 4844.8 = 1.729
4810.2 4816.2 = 1.852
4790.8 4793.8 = 1.619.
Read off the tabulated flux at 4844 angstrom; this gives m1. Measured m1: 2.068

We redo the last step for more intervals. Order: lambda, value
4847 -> 2.028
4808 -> 2.507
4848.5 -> 1.819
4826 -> 2.002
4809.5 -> 2.832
